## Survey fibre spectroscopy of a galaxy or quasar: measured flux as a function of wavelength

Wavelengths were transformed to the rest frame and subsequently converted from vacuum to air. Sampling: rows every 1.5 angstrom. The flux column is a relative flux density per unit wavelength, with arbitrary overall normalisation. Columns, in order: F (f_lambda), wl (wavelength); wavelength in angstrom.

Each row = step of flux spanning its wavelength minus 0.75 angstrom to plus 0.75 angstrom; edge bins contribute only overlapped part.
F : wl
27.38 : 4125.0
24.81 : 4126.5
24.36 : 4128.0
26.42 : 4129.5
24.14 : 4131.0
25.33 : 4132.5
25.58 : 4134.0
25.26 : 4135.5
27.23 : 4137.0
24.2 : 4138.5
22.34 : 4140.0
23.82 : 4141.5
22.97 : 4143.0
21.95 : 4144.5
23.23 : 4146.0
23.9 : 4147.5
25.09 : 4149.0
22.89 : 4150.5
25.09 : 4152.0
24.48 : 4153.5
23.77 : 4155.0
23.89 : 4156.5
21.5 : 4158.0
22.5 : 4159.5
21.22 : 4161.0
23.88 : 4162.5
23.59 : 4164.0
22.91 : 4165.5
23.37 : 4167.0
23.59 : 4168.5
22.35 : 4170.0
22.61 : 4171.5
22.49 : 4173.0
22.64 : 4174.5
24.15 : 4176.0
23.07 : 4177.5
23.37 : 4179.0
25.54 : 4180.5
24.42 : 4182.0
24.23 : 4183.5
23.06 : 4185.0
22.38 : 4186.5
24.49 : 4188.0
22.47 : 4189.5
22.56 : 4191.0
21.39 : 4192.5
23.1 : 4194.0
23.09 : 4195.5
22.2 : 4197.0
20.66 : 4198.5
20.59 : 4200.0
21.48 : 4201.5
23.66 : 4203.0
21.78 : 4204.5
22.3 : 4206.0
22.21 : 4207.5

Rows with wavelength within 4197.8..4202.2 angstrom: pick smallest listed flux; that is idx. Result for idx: 20.59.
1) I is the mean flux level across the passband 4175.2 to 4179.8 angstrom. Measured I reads 23.5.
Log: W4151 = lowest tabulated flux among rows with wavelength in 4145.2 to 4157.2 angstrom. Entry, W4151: 22.89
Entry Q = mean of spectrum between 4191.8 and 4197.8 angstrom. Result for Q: 22.4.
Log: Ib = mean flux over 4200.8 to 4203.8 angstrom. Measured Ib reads 22.6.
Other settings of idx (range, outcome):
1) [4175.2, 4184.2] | 23.07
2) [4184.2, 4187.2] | 22.38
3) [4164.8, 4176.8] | 22.35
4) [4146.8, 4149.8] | 23.9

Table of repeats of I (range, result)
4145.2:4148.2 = 23.5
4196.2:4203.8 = 21.7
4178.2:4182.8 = 24.4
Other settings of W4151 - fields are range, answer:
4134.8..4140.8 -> 22.34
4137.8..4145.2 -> 21.95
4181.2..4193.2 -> 21.39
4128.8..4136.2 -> 24.14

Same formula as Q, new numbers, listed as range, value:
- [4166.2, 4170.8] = 23.1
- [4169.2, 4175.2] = 22.5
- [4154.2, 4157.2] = 23.8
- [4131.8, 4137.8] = 25.8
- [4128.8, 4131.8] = 25.3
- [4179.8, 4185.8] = 24.3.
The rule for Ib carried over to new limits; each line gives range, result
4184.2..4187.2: 22.8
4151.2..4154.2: 24.8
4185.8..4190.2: 23.1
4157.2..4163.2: 22.3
